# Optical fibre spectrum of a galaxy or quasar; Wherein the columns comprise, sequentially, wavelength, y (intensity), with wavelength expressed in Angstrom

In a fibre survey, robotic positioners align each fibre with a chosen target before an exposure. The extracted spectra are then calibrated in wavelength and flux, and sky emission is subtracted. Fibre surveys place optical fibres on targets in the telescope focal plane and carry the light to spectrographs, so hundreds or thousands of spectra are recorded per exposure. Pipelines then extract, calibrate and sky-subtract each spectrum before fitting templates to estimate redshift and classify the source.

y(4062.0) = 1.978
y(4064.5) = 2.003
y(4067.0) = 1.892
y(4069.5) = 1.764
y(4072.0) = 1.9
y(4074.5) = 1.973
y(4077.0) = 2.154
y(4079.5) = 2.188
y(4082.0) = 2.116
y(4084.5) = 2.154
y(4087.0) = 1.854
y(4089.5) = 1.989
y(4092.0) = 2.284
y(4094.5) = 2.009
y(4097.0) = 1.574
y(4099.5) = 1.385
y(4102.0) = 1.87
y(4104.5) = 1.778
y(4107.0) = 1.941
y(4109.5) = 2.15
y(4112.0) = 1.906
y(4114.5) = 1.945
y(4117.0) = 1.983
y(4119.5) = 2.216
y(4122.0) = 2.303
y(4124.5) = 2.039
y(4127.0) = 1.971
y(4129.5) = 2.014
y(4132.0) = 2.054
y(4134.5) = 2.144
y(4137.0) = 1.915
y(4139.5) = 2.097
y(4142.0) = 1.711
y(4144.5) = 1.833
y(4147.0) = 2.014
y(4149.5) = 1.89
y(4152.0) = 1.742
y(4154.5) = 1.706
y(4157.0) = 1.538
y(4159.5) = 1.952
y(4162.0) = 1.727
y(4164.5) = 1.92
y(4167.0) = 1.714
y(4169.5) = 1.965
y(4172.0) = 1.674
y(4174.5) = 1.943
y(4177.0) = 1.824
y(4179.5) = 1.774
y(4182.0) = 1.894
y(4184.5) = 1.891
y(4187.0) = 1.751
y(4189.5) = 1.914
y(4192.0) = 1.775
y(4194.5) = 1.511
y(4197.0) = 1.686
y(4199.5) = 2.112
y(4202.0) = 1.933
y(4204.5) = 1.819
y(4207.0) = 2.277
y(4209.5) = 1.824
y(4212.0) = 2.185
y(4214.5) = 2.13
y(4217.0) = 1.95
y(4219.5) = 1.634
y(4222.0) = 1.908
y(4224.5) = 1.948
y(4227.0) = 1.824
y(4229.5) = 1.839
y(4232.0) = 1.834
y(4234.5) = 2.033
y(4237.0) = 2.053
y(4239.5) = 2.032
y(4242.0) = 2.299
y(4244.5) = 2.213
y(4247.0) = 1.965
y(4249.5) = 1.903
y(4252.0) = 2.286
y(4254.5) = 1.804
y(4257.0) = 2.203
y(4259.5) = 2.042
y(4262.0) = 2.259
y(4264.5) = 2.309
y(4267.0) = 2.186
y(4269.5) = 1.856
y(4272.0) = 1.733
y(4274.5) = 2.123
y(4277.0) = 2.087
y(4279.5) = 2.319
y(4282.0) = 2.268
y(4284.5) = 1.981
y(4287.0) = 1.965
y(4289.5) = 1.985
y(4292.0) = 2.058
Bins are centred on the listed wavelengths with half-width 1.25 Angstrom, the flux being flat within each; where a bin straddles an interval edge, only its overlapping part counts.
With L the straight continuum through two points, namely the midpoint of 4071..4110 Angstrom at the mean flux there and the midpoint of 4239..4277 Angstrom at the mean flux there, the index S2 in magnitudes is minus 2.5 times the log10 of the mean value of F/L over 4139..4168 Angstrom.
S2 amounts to 0.107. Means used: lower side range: 1.95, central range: 1.81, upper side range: 2.08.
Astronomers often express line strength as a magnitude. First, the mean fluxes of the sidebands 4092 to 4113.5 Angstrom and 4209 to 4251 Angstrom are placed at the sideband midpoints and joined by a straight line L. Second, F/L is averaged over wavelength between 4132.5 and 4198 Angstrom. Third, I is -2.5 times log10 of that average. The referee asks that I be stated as 0.05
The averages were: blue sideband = 1.85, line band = 1.83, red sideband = 1.98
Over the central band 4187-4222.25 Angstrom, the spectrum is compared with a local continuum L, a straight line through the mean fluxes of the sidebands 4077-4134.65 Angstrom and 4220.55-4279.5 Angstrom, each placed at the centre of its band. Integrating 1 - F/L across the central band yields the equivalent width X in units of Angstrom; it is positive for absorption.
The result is 2.2 Angstrom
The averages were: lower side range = 1.99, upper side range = 2.04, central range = 1.9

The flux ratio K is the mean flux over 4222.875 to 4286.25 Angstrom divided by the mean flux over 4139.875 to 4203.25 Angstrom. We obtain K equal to 1.13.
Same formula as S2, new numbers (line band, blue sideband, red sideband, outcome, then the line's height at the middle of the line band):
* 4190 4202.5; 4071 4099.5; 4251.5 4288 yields 0.141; 2.05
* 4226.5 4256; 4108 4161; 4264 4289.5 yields 0.016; 2.04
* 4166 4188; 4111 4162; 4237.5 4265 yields 0.100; 2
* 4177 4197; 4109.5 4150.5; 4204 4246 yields 0.123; 2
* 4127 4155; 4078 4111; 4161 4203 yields -0.026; 1.88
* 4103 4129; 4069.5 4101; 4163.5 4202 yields -0.059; 1.92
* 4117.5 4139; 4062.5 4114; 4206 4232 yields -0.073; 1.94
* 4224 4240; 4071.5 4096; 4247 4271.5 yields 0.077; 2.07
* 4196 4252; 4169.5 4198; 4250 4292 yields -0.030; 1.93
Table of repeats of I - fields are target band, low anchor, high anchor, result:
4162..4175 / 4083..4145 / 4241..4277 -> 0.104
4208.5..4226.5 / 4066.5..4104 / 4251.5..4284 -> 0.067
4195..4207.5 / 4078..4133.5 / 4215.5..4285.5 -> 0.054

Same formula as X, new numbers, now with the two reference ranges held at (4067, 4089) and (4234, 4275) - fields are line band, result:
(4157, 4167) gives 1.14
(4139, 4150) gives 0.73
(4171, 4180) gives 1.03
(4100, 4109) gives 0.75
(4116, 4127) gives -0.53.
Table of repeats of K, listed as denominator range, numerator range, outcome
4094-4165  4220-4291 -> 1.07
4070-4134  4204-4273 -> 1.01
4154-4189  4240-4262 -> 1.16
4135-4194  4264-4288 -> 1.13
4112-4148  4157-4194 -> 0.90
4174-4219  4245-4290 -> 1.10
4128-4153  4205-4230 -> 1.00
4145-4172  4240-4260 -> 1.15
